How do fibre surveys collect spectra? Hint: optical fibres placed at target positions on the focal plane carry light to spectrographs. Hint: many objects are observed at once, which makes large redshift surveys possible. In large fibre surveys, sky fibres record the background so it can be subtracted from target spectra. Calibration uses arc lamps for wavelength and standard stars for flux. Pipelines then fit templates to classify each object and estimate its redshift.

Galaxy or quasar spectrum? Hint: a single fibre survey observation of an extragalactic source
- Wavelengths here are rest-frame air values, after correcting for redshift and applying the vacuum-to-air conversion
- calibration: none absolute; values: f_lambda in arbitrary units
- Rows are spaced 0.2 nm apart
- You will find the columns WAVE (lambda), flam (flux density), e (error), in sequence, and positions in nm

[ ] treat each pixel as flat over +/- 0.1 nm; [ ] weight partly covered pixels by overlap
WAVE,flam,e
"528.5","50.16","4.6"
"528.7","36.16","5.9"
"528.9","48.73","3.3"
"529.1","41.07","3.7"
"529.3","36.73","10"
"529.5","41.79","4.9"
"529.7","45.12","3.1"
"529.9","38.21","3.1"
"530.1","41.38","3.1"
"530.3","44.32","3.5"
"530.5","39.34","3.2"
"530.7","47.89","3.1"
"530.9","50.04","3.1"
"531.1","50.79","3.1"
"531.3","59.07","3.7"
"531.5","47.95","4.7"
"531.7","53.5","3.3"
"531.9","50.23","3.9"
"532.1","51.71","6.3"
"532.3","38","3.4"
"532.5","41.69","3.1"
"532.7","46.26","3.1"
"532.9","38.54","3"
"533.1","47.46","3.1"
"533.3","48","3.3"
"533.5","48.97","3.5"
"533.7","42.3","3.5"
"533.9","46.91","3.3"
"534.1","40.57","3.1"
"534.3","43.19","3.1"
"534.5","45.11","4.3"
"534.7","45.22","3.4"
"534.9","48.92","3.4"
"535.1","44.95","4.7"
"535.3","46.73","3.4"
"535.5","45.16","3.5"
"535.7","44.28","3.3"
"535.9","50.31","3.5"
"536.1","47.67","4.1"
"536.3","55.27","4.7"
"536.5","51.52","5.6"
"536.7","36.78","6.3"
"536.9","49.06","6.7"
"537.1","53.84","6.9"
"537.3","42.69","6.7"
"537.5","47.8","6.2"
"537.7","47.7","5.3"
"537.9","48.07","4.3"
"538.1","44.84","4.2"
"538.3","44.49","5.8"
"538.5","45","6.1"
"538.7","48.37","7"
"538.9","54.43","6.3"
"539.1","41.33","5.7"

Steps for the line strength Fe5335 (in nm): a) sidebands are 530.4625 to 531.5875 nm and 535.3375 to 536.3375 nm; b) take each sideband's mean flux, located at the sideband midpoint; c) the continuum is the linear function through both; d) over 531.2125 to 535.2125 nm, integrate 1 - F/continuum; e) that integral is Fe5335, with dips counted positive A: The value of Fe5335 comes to 0.21 nm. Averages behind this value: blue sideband 49.7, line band 46.4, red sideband 48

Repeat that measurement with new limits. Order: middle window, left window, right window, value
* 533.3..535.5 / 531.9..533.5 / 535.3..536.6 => 0.078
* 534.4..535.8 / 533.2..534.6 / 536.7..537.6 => 0.000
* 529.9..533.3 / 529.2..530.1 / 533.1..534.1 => -0.261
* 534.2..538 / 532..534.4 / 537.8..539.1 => -0.097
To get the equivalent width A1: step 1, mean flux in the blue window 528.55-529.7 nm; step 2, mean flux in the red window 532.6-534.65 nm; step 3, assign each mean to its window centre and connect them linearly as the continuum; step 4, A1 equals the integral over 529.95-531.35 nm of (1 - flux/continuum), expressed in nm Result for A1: -0.13 nm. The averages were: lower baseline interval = 41.7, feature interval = 46.8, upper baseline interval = 44.7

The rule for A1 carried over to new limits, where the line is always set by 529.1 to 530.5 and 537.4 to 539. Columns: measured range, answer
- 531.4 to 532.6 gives -0.12 nm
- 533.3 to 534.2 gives -0.02 nm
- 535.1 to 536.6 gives -0.09 nm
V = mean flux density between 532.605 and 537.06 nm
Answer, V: 46.2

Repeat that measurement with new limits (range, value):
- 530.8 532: 51.9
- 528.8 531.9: 45.9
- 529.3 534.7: 45.5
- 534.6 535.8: 45.9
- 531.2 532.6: 48.9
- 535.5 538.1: 47.7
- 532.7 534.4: 44.6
